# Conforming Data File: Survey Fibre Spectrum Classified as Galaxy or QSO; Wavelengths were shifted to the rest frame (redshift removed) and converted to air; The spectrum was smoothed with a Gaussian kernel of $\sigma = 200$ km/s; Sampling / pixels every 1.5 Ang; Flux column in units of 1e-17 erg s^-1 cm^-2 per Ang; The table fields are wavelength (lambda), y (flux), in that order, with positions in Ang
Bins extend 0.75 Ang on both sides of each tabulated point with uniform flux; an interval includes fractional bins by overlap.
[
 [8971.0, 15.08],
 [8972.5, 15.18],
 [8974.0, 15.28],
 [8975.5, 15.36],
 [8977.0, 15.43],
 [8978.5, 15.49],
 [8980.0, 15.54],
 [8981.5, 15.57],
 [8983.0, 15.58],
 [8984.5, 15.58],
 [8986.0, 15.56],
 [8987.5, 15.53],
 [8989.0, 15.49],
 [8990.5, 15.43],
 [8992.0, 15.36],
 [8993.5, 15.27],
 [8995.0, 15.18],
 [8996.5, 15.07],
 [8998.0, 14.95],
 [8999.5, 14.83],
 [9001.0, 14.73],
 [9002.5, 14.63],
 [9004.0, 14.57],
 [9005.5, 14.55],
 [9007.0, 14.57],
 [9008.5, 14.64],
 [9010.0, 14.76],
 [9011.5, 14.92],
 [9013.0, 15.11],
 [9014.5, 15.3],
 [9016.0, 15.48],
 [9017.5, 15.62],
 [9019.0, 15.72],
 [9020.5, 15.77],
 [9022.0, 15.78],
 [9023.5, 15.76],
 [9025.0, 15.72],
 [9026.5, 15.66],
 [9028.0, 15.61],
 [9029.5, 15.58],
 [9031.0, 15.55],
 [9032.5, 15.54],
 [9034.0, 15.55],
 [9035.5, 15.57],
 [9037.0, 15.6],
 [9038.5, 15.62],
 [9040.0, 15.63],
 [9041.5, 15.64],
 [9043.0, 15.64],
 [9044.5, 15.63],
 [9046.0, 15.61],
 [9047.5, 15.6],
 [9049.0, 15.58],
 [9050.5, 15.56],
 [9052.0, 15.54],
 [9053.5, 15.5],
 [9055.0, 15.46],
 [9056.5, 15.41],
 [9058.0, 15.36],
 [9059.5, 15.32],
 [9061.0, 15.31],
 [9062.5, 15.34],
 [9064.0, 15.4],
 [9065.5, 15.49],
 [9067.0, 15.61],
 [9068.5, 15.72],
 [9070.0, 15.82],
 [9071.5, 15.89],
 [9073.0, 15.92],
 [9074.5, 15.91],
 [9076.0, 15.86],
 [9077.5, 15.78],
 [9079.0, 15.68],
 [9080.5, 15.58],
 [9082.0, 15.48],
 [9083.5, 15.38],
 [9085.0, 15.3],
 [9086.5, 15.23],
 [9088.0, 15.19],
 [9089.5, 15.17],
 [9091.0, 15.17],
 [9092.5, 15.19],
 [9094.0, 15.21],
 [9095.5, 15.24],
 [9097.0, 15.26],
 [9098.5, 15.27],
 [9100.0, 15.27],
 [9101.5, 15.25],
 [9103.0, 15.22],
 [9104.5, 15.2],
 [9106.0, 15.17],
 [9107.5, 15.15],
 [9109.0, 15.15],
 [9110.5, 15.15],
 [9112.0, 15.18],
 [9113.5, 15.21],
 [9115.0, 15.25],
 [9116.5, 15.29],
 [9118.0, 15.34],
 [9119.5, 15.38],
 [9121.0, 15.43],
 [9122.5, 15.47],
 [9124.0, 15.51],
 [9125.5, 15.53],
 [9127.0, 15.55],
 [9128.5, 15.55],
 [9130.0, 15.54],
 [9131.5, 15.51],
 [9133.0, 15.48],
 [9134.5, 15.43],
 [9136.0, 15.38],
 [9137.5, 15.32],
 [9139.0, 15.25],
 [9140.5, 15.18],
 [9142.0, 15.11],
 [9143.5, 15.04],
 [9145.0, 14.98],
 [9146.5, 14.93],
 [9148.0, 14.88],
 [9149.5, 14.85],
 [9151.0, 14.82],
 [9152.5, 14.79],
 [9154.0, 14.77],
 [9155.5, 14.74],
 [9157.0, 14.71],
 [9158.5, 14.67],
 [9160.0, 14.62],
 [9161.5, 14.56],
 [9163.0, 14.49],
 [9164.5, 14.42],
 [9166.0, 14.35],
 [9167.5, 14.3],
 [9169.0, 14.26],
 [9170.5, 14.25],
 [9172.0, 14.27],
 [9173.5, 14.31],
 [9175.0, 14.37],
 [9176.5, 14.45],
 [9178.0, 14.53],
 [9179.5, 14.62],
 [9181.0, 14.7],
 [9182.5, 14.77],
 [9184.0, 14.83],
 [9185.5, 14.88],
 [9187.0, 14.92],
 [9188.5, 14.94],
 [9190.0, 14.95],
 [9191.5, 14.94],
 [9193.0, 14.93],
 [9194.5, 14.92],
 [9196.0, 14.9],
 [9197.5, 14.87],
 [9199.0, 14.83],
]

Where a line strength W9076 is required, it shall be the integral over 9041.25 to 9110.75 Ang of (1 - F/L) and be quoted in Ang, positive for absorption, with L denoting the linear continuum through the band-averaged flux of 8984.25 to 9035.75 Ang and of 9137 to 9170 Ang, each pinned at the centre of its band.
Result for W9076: -1.85 Ang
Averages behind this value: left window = 15.3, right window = 14.8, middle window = 15.4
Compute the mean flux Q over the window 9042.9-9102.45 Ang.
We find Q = 15.5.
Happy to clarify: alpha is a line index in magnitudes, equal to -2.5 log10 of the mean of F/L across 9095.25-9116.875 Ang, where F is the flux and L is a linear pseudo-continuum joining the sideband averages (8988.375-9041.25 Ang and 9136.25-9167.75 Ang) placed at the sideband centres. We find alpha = -0.02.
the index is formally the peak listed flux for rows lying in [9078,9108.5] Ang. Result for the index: 15.68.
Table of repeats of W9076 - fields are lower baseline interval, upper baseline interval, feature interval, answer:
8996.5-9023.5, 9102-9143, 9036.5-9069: -0.8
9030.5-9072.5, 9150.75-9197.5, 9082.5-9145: -0.8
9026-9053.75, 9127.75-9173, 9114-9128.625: -0.3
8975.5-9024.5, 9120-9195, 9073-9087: -0.5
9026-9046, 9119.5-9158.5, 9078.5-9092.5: 0.1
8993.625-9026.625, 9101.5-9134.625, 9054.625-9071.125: -0.3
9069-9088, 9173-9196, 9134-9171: 0.5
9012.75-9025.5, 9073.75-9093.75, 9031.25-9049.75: -0.1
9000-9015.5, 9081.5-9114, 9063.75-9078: -0.6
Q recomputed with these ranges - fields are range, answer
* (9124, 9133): 15.5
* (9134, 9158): 15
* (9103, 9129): 15.3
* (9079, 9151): 15.3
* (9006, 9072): 15.5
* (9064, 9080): 15.7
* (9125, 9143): 15.4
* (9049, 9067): 15.4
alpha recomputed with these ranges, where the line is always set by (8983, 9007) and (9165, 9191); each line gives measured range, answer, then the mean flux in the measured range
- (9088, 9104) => -0.03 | 15.2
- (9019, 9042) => -0.04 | 15.6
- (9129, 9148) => -0.04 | 15.3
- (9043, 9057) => -0.04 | 15.6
